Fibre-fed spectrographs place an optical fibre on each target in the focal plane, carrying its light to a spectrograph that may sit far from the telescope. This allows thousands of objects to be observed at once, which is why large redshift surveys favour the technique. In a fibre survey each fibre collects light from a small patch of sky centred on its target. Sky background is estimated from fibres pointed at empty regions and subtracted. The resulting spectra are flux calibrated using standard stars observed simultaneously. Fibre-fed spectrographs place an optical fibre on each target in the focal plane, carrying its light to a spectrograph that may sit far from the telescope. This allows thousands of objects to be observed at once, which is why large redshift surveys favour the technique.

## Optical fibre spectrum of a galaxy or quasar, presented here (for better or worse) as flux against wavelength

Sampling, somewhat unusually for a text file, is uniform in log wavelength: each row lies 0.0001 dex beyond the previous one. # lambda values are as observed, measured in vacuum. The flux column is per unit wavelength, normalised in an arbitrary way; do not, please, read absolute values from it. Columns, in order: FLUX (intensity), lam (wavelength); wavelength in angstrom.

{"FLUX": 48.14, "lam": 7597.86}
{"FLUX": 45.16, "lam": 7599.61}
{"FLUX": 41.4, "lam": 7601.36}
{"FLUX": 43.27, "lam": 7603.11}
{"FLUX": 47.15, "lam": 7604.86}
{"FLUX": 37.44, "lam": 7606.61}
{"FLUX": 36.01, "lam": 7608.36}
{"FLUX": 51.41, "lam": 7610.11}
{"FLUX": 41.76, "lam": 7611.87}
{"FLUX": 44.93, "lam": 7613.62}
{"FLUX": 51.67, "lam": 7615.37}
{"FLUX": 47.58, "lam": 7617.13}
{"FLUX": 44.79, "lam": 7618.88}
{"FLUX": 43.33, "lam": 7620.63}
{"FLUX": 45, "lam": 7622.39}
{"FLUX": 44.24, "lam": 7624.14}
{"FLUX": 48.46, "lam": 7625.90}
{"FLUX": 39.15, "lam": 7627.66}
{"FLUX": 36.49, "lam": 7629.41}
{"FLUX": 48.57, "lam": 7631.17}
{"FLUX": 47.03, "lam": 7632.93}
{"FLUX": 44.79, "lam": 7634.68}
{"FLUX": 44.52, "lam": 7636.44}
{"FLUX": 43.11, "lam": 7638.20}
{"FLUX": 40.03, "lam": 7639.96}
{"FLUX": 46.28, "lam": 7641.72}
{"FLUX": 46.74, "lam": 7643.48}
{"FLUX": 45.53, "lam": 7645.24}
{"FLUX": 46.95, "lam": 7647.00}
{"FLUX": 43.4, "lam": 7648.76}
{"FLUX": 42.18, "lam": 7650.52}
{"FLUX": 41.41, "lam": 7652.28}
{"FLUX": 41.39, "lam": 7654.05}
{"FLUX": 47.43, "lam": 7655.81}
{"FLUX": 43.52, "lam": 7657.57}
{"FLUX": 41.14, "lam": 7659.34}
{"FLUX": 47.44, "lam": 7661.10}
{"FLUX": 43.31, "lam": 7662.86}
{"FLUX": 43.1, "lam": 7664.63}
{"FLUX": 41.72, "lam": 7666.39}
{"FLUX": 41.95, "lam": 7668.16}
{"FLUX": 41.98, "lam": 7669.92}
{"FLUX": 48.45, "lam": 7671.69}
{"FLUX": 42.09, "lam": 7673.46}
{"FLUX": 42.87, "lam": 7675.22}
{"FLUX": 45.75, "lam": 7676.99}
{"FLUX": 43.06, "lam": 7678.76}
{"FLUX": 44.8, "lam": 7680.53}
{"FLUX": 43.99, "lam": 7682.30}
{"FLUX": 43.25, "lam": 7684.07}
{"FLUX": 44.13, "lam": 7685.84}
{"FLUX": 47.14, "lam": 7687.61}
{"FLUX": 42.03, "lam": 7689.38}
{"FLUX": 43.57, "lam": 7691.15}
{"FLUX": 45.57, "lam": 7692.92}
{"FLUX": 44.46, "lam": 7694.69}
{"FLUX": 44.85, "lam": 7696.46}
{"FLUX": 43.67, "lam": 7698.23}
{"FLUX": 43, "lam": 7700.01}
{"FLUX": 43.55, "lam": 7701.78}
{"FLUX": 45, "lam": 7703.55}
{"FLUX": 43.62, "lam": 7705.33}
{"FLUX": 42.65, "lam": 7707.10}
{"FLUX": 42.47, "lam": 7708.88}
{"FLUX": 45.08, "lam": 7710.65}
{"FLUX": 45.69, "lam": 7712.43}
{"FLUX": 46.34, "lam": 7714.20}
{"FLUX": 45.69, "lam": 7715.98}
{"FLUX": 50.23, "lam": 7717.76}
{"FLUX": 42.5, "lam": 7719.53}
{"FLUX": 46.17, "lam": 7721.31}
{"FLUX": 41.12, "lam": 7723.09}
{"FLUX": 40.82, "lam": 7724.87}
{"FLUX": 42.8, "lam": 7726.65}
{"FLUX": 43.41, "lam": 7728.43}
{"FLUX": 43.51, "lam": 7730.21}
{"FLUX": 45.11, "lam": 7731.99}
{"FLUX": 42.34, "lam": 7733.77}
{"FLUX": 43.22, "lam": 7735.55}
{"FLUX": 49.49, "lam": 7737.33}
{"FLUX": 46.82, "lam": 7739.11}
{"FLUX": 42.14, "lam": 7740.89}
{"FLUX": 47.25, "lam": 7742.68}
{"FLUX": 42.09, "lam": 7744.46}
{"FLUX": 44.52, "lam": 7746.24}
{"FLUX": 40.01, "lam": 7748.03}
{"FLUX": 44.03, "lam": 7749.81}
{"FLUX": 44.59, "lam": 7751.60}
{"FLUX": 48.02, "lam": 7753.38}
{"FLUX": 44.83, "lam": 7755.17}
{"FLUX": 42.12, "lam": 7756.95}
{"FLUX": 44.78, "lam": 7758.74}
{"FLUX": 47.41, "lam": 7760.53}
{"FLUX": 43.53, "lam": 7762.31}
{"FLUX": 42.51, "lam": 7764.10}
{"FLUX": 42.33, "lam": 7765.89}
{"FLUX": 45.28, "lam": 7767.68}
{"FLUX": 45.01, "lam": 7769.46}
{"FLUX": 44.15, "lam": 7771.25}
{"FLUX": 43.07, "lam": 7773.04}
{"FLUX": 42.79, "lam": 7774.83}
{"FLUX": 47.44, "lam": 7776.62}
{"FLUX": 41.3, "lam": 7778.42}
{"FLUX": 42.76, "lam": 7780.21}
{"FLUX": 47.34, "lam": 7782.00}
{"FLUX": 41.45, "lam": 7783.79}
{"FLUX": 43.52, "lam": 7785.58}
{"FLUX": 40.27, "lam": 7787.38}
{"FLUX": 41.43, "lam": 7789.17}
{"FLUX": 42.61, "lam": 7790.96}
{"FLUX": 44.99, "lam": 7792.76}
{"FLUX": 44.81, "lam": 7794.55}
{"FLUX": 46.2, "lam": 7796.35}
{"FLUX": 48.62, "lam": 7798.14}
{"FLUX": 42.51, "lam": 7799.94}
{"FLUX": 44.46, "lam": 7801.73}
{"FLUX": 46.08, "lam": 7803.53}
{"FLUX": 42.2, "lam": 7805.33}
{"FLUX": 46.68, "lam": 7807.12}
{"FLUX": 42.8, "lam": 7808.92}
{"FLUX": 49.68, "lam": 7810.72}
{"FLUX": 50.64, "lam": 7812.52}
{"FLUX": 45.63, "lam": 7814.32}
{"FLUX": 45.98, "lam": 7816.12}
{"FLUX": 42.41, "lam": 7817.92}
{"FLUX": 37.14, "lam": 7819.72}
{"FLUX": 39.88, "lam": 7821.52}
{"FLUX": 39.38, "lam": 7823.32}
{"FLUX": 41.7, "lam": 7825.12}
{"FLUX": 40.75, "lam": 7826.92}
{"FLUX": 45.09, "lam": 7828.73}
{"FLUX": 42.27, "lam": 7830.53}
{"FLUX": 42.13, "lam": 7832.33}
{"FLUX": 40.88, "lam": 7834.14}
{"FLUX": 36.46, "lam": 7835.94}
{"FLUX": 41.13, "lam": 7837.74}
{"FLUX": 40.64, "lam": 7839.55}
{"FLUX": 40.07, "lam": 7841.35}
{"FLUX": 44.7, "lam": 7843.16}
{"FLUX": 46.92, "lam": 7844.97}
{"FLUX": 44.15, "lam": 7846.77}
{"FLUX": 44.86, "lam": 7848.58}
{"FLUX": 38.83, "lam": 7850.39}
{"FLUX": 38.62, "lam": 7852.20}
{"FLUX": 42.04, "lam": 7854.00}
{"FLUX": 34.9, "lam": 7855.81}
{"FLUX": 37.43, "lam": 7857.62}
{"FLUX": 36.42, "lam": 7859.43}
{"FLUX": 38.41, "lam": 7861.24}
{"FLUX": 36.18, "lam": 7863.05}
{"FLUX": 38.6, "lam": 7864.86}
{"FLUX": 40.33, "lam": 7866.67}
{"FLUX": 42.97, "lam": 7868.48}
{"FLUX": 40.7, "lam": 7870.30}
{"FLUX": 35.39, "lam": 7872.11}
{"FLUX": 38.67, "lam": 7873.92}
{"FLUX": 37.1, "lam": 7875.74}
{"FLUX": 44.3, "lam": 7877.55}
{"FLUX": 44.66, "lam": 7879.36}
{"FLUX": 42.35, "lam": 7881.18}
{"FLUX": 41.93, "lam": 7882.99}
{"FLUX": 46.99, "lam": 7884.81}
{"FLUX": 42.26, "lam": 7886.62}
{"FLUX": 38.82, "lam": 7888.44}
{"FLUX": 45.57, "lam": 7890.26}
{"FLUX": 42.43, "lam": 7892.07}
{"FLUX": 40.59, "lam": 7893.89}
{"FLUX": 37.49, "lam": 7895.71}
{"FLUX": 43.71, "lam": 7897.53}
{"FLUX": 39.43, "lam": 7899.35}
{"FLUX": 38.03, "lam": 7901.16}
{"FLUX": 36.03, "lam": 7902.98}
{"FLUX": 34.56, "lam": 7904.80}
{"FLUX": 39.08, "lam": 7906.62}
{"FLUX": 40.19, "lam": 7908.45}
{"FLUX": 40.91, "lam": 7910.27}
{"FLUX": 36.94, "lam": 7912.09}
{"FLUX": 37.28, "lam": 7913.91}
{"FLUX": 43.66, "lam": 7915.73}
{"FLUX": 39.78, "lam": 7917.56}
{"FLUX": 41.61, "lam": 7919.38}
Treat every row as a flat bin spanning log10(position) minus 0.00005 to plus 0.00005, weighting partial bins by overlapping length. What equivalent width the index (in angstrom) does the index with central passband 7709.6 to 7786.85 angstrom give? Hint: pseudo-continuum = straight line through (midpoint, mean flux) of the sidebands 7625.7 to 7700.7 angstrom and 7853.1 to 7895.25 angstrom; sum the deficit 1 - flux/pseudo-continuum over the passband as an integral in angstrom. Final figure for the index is -3.2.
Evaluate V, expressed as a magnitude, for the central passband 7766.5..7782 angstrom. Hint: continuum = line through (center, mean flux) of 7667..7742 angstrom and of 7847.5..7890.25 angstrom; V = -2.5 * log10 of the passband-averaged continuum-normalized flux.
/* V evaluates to -0.04 mag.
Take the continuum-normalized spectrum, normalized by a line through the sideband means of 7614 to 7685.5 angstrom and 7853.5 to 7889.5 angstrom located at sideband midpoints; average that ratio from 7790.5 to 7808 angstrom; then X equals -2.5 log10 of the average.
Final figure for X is -0.09 mag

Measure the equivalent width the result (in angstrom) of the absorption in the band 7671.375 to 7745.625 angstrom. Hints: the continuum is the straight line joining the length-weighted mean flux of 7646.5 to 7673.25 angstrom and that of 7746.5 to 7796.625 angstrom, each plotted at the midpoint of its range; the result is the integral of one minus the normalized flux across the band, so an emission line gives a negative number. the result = -1.0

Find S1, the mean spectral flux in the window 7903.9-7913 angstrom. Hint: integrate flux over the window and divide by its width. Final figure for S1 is 38.3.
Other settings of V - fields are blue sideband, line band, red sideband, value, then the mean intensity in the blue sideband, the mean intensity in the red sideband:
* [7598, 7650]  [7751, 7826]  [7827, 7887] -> -0.05 mag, 44.4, 40.8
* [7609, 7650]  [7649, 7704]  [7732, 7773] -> 0.02 mag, 45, 44.4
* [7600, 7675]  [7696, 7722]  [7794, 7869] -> -0.03 mag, 44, 42.2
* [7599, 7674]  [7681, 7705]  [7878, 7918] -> -0.02 mag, 44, 40.6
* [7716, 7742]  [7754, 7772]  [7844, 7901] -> -0.02 mag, 44.3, 40.7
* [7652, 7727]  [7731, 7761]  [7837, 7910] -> -0.04 mag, 44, 40.4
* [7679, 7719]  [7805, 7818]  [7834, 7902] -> -0.10 mag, 44.5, 40.7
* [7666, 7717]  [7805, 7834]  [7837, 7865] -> -0.06 mag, 44.1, 40.3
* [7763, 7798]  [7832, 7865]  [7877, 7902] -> 0.07 mag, 43.8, 42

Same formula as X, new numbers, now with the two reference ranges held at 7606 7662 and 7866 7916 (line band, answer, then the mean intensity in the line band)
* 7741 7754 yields -0.04 mag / 44.1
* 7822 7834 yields -0.01 mag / 41.7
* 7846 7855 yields -0.02 mag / 41.6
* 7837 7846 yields -0.04 mag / 42.7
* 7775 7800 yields -0.05 mag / 44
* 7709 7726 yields -0.04 mag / 44.7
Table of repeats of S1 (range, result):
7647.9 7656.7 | 43.2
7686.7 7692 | 44.3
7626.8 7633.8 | 42.8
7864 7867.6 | 39.5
